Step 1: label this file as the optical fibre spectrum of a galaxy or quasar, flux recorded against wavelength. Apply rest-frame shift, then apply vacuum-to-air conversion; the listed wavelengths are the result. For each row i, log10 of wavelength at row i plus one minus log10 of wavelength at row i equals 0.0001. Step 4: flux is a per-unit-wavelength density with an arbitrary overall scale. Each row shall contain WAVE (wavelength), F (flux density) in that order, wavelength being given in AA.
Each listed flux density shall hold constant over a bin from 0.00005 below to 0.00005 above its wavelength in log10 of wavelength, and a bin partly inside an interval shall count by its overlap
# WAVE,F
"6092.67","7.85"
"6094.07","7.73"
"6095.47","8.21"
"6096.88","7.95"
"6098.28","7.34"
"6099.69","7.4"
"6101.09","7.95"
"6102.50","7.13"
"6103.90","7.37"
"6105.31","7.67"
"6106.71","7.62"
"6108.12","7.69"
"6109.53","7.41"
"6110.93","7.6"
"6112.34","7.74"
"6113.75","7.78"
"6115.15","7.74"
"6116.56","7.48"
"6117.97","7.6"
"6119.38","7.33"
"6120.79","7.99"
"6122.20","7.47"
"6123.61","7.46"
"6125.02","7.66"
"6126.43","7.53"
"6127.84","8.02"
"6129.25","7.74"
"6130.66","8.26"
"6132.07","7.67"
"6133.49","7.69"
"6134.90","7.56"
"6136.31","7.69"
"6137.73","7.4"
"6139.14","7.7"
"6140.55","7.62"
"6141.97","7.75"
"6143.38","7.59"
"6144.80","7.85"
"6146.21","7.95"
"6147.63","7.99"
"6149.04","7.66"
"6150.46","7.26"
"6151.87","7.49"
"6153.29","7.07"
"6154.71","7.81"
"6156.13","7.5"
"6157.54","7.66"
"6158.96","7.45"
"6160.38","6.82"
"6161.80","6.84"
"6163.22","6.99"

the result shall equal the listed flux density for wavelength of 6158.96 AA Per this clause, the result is 7.45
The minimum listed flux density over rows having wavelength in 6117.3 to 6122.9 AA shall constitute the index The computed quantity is 7.33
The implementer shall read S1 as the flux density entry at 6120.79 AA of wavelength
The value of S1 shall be 7.99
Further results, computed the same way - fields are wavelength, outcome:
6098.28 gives 7.34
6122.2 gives 7.47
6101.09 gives 7.95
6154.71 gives 7.81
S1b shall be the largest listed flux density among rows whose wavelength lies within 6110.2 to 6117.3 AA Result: 7.78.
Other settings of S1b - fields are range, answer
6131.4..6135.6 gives 7.69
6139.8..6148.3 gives 7.99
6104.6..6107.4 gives 7.67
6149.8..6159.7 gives 7.81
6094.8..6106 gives 8.21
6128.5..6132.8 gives 8.26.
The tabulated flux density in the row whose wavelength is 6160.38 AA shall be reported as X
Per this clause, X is 6.82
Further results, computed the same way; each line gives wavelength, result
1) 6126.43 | 7.53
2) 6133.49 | 7.69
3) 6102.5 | 7.13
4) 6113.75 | 7.78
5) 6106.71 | 7.62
